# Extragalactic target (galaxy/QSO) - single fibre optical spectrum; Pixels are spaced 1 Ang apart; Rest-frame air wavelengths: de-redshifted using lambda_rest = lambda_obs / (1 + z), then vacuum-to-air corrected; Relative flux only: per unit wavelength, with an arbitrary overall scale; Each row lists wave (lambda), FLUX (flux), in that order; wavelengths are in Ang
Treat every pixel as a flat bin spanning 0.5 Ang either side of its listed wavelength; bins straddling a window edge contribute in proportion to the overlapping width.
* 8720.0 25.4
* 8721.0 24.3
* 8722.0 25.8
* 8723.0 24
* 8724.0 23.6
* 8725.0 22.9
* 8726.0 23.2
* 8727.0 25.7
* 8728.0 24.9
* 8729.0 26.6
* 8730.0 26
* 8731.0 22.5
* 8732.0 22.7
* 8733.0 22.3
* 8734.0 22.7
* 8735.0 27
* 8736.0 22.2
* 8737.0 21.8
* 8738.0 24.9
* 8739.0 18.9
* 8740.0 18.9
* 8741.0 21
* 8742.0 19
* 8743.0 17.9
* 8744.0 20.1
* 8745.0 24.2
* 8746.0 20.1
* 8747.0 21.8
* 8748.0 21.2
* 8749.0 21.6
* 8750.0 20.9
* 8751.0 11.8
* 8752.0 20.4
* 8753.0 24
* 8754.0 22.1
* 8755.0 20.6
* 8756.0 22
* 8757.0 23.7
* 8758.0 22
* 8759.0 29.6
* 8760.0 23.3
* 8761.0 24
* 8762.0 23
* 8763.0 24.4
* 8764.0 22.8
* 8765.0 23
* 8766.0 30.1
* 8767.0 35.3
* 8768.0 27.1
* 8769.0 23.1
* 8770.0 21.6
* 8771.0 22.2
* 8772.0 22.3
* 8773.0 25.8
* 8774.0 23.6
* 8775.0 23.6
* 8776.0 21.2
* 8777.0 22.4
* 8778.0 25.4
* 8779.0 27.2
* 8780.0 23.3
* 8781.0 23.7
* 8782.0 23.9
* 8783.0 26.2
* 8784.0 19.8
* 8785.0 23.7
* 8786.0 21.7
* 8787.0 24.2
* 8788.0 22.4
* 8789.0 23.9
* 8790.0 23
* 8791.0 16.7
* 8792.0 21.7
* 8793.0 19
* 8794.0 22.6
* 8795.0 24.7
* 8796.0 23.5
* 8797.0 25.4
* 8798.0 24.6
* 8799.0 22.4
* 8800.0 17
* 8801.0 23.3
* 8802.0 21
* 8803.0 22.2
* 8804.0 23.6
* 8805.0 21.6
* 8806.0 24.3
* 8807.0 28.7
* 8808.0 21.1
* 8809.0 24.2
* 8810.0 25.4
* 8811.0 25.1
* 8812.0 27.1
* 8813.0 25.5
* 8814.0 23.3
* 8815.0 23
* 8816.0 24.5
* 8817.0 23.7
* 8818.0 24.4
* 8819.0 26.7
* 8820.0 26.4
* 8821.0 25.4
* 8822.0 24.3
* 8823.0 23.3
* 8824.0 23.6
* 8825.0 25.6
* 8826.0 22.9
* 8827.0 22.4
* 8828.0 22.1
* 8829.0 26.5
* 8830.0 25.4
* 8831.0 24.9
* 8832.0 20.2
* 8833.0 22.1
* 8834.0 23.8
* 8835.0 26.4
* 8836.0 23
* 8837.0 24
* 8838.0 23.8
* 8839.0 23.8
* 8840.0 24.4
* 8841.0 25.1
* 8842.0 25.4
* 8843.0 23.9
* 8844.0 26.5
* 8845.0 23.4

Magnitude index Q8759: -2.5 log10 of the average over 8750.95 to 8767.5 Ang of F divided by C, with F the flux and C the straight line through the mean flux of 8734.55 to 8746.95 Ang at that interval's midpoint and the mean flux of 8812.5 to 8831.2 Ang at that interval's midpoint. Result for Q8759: -0.09 mag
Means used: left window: 21.3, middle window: 24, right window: 24.4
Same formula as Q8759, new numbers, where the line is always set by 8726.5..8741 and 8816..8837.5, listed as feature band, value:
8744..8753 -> 0.15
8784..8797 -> 0.07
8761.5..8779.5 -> -0.05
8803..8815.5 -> -0.01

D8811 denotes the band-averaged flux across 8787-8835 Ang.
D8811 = 23.5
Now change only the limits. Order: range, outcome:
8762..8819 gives 23.7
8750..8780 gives 23.7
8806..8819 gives 24.7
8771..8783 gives 23.9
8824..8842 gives 23.9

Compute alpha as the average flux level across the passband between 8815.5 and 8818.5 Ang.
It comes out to 24.2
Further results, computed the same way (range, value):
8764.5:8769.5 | 27.7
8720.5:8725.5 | 24.1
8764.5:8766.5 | 26.6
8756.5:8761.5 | 24.5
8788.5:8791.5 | 21.2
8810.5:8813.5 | 25.9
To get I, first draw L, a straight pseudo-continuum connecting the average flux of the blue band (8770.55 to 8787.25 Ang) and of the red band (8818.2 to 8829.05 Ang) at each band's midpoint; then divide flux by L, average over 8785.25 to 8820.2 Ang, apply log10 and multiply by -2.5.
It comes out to 0.03 mag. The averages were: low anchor 23.5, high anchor 24.4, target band 23.3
